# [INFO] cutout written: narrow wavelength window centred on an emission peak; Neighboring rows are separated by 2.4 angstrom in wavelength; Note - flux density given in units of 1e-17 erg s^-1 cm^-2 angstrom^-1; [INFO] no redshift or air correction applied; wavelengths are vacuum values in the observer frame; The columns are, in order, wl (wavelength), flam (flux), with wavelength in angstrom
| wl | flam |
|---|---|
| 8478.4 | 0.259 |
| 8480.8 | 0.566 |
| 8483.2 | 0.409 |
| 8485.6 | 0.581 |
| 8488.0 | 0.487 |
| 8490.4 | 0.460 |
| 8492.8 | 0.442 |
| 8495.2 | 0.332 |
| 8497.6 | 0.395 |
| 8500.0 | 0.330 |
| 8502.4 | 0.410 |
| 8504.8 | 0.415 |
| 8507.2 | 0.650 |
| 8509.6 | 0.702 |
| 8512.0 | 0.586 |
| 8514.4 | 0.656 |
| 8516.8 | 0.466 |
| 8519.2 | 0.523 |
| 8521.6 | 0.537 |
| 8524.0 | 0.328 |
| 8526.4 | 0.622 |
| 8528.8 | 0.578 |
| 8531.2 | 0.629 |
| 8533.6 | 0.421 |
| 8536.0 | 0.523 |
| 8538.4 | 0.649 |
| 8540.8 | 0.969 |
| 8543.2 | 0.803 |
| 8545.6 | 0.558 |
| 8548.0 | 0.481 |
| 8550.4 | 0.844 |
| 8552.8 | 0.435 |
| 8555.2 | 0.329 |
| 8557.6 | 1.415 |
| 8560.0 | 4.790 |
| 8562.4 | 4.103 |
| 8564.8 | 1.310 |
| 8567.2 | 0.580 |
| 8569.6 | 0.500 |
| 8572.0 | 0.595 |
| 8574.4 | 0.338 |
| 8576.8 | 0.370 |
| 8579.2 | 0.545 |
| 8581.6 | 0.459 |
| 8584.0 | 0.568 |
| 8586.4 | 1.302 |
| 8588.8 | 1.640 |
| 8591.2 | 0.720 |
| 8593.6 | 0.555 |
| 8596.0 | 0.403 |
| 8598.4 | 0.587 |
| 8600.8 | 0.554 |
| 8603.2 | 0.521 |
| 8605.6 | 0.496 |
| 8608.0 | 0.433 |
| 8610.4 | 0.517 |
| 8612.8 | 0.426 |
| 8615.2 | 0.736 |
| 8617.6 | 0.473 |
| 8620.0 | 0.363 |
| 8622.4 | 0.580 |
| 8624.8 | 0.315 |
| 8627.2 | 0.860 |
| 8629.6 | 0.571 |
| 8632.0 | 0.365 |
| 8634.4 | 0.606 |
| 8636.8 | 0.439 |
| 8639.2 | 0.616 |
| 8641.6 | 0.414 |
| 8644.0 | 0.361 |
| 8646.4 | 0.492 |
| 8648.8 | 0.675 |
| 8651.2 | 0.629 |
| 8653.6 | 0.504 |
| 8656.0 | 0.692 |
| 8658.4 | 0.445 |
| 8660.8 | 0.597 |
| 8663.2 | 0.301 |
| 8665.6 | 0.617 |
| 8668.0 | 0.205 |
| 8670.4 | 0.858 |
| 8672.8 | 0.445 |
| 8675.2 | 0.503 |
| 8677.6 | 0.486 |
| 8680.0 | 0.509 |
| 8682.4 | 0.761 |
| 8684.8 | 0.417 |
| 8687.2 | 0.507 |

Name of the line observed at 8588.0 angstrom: [N II]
